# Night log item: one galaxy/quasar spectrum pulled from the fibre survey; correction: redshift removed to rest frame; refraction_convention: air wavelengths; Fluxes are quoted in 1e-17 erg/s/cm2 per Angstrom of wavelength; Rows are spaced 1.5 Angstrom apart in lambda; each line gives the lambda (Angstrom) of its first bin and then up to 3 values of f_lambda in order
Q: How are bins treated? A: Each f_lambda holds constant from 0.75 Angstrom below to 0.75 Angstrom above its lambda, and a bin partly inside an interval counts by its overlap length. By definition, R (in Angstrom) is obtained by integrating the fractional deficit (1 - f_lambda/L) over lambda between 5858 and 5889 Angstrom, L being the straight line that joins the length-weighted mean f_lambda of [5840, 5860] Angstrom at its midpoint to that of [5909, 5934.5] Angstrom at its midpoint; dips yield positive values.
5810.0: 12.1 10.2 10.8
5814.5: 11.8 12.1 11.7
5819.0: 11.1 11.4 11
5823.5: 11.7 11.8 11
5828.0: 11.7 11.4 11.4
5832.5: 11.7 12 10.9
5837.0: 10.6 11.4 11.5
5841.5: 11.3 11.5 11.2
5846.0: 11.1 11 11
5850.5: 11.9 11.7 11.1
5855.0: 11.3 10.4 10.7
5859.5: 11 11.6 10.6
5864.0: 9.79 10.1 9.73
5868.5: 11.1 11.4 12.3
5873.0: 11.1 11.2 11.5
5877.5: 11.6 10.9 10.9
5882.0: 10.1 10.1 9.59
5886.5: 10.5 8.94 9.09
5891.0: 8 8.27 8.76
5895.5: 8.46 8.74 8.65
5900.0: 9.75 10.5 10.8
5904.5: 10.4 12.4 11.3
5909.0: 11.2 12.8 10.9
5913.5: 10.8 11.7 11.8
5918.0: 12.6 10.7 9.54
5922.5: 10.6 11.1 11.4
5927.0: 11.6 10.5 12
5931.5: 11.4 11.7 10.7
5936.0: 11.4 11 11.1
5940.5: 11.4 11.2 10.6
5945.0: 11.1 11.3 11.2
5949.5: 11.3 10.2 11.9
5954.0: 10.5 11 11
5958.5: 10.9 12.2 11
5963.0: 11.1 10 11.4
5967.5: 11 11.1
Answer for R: 1.47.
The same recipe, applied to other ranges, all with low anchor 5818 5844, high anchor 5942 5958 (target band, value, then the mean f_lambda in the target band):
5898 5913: 0.3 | 10.9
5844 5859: 0.2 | 11.1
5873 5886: 0.6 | 10.8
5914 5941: -0.4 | 11.2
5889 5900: 2.5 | 8.64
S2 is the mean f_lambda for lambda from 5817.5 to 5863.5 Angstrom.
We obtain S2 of 11.3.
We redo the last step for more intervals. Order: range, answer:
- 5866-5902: 10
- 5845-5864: 11.1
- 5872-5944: 10.7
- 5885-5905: 9.29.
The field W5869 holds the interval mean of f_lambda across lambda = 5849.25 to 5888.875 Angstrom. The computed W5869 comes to 10.8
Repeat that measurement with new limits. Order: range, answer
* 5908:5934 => 11.3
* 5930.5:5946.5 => 11.2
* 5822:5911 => 10.8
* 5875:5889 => 10.4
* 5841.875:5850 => 11.2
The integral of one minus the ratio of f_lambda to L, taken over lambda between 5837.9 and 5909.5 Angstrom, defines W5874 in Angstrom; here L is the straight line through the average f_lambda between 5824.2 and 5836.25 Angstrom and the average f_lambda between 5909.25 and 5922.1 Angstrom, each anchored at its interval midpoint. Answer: 5.3 Angstrom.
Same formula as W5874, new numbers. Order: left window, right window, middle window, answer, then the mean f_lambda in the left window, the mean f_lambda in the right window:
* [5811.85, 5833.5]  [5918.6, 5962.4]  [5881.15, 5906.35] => 3.78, 11.5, 11.1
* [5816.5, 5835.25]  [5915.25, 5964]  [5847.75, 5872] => 0.89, 11.5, 11.2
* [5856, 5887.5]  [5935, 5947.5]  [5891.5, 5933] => 1.08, 10.8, 11.1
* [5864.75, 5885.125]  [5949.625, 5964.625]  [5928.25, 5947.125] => -0.36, 10.9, 11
